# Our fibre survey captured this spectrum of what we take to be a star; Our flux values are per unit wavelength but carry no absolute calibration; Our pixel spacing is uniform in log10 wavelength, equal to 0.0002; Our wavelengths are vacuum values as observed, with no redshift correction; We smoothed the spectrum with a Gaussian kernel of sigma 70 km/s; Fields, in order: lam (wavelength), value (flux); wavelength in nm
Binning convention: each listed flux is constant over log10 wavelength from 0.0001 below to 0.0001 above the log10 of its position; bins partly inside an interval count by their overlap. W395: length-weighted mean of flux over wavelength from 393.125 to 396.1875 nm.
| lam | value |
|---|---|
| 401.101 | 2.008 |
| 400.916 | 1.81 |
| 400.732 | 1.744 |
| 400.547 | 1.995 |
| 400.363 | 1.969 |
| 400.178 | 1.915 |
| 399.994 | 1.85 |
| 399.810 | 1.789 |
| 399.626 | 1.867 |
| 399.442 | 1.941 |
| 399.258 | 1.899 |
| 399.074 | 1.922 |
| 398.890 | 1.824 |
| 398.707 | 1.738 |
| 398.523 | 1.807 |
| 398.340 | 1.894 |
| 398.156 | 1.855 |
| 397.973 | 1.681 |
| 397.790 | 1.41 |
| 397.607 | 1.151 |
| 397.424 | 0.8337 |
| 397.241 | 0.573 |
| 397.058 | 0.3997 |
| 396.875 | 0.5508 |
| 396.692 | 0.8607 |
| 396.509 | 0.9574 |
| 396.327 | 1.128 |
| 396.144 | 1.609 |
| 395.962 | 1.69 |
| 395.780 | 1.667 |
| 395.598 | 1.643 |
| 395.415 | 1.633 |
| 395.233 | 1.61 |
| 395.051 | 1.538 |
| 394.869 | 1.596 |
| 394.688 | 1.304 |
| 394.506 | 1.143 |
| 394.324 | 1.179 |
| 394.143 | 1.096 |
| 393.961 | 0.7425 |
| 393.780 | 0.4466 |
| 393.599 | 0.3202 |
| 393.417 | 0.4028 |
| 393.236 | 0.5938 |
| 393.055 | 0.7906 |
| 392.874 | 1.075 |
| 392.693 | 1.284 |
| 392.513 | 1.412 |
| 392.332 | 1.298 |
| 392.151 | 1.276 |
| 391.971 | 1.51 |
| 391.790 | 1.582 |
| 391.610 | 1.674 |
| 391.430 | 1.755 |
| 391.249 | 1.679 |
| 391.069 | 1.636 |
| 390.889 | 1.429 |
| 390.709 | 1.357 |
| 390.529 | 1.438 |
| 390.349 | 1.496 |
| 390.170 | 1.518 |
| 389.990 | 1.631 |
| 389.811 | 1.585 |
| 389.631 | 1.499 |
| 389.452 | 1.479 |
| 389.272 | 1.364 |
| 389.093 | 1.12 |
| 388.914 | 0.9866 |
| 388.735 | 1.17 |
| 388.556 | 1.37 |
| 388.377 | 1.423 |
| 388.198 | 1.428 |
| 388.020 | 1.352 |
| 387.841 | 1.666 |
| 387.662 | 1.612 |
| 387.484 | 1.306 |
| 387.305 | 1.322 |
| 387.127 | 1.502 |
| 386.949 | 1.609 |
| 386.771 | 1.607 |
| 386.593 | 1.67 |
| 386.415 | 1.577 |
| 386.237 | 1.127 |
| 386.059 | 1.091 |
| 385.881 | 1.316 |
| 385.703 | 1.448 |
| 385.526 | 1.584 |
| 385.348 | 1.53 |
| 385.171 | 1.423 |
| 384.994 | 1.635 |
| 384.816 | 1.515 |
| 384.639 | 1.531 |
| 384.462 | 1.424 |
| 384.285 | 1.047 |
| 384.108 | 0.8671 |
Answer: 1.18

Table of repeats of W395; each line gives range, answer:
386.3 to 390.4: 1.45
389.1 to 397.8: 1.24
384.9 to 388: 1.47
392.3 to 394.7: 0.914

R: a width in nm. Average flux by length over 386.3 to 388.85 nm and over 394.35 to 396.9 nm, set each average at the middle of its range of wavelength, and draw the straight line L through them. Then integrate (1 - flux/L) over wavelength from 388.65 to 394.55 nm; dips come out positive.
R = 0.74 nm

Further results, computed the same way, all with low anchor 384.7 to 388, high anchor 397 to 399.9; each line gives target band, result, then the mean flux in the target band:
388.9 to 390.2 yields 0.07 nm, 1.42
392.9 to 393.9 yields 0.63 nm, 0.554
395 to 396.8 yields 0.13 nm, 1.42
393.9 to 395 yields 0.23 nm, 1.2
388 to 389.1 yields 0.16 nm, 1.27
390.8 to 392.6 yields -0.02 nm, 1.52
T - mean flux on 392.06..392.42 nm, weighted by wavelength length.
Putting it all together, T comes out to 1.29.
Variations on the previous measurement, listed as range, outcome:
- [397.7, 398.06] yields 1.55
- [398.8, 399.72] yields 1.89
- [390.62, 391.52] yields 1.57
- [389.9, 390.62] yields 1.52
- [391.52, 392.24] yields 1.51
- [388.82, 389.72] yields 1.29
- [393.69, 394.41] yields 0.865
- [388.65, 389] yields 1.08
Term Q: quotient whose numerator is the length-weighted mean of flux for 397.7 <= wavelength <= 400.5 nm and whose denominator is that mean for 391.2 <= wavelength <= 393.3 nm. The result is 1.4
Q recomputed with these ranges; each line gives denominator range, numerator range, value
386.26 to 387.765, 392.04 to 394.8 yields 0.64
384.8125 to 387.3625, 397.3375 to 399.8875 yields 1.15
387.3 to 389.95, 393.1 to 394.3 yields 0.46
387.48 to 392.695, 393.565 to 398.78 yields 0.86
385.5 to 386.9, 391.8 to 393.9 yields 0.68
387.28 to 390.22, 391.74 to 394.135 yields 0.69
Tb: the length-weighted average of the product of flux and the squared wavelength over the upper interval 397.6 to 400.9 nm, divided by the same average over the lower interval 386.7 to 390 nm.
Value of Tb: 1.35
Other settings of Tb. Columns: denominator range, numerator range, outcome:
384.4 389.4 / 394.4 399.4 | 1.05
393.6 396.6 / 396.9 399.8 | 1.19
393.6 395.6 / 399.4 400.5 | 1.61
